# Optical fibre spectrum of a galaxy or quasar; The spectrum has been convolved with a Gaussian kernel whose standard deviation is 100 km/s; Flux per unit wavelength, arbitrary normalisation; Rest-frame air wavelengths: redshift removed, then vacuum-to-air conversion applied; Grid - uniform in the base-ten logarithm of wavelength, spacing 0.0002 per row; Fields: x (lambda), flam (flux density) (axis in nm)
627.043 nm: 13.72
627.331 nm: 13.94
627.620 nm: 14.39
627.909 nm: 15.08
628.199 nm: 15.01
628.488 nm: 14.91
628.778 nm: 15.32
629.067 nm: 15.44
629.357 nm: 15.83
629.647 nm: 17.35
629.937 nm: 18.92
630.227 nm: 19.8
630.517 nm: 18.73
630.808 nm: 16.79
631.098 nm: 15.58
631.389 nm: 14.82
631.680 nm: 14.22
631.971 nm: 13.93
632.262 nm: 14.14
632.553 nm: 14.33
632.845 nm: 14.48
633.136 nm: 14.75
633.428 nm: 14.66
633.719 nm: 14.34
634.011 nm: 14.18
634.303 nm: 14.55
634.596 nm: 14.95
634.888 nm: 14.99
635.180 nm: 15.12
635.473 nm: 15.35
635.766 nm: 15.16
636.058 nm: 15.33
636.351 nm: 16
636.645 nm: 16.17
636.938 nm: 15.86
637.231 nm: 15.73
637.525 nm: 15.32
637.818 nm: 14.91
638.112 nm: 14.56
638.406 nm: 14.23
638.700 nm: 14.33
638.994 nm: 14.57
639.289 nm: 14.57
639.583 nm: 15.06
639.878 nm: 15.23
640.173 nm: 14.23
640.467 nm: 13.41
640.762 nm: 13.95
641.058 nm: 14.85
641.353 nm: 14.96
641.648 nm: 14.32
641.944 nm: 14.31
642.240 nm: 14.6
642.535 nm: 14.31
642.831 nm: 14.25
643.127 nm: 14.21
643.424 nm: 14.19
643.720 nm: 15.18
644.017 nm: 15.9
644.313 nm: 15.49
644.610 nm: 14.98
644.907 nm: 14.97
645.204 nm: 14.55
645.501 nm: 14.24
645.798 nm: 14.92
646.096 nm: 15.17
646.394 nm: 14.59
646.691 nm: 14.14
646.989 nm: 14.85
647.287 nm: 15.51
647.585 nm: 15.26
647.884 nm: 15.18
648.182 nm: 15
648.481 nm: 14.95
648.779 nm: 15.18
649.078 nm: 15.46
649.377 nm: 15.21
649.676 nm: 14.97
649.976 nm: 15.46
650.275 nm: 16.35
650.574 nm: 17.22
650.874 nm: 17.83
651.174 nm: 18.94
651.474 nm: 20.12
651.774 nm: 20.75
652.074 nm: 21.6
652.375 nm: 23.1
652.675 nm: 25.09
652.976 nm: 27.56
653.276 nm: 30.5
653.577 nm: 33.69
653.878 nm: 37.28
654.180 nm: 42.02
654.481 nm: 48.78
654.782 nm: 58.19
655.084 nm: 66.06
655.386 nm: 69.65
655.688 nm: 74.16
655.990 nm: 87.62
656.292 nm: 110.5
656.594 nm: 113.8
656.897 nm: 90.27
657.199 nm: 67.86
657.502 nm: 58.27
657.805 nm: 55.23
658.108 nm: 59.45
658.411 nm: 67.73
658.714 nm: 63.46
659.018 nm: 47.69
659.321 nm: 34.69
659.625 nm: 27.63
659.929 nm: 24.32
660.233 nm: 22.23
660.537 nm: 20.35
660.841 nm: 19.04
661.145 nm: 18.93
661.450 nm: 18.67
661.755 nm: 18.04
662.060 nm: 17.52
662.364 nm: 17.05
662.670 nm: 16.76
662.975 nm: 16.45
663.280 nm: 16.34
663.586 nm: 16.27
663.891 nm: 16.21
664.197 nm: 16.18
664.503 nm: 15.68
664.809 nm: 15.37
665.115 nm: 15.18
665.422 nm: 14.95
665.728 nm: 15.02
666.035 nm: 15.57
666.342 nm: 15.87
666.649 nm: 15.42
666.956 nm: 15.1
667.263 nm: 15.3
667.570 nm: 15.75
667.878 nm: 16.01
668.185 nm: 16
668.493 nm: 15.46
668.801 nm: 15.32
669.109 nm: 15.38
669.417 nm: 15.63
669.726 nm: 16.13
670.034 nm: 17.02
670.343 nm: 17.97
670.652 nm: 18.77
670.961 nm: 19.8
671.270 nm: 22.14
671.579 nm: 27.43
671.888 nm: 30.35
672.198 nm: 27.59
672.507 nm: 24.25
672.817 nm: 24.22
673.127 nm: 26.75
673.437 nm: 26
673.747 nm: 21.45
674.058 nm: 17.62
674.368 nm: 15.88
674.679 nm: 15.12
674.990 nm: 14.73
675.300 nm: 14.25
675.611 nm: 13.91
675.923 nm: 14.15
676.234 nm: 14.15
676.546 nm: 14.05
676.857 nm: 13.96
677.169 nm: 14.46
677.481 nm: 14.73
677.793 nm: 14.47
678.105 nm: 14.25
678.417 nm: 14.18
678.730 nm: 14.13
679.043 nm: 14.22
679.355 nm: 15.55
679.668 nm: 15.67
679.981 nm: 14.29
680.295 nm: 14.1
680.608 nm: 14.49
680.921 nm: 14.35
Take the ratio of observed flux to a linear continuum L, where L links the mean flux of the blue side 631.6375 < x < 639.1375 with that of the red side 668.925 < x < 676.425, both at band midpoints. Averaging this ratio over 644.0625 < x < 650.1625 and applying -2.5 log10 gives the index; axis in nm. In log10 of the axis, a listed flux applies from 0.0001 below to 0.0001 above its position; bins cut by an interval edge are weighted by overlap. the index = 0.091 mag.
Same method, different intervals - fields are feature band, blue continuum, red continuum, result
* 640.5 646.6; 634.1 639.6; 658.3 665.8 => 0.180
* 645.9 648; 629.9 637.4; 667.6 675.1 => 0.139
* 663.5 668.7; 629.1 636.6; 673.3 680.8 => -0.013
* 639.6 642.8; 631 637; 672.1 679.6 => 0.061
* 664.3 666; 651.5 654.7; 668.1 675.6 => 0.482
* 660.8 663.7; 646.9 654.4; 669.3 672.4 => 0.214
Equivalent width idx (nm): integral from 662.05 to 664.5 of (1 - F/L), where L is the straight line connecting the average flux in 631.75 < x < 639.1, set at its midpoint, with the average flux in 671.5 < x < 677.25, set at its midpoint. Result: 0.22 nm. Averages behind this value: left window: 14.9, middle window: 16.5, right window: 19.4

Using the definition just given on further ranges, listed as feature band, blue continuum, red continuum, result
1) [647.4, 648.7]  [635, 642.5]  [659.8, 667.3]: 0.05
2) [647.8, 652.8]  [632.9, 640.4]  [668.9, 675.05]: -0.16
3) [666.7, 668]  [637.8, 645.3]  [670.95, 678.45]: 0.17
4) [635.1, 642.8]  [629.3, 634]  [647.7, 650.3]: 0.34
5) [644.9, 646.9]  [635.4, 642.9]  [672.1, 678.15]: 0.10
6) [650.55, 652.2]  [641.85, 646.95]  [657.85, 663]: 0.17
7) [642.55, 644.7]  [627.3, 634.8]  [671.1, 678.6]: 0.20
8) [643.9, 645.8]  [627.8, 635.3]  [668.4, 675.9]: 0.21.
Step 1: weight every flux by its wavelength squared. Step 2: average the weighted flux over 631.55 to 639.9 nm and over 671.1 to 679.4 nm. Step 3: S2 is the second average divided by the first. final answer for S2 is 1.39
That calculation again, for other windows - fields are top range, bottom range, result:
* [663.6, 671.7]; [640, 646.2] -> 1.23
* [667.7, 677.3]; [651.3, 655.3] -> 0.55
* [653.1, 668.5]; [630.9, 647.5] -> 2.59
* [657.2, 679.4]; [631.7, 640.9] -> 1.60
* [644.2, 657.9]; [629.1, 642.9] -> 2.36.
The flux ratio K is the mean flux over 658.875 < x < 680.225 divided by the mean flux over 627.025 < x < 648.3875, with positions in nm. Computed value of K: 1.2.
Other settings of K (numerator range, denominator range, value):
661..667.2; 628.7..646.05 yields 1.08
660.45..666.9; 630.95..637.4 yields 1.11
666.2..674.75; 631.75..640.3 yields 1.30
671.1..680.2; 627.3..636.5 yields 1.17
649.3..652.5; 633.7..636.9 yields 1.21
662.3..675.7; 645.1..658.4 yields 0.50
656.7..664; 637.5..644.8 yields 2.40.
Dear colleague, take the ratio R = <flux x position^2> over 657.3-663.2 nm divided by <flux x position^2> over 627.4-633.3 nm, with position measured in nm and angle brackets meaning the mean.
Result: 2.30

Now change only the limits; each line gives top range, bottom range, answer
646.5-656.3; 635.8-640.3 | 2.13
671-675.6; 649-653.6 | 1.12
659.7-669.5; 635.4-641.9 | 1.23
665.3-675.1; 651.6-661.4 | 0.40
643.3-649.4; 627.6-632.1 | 0.98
